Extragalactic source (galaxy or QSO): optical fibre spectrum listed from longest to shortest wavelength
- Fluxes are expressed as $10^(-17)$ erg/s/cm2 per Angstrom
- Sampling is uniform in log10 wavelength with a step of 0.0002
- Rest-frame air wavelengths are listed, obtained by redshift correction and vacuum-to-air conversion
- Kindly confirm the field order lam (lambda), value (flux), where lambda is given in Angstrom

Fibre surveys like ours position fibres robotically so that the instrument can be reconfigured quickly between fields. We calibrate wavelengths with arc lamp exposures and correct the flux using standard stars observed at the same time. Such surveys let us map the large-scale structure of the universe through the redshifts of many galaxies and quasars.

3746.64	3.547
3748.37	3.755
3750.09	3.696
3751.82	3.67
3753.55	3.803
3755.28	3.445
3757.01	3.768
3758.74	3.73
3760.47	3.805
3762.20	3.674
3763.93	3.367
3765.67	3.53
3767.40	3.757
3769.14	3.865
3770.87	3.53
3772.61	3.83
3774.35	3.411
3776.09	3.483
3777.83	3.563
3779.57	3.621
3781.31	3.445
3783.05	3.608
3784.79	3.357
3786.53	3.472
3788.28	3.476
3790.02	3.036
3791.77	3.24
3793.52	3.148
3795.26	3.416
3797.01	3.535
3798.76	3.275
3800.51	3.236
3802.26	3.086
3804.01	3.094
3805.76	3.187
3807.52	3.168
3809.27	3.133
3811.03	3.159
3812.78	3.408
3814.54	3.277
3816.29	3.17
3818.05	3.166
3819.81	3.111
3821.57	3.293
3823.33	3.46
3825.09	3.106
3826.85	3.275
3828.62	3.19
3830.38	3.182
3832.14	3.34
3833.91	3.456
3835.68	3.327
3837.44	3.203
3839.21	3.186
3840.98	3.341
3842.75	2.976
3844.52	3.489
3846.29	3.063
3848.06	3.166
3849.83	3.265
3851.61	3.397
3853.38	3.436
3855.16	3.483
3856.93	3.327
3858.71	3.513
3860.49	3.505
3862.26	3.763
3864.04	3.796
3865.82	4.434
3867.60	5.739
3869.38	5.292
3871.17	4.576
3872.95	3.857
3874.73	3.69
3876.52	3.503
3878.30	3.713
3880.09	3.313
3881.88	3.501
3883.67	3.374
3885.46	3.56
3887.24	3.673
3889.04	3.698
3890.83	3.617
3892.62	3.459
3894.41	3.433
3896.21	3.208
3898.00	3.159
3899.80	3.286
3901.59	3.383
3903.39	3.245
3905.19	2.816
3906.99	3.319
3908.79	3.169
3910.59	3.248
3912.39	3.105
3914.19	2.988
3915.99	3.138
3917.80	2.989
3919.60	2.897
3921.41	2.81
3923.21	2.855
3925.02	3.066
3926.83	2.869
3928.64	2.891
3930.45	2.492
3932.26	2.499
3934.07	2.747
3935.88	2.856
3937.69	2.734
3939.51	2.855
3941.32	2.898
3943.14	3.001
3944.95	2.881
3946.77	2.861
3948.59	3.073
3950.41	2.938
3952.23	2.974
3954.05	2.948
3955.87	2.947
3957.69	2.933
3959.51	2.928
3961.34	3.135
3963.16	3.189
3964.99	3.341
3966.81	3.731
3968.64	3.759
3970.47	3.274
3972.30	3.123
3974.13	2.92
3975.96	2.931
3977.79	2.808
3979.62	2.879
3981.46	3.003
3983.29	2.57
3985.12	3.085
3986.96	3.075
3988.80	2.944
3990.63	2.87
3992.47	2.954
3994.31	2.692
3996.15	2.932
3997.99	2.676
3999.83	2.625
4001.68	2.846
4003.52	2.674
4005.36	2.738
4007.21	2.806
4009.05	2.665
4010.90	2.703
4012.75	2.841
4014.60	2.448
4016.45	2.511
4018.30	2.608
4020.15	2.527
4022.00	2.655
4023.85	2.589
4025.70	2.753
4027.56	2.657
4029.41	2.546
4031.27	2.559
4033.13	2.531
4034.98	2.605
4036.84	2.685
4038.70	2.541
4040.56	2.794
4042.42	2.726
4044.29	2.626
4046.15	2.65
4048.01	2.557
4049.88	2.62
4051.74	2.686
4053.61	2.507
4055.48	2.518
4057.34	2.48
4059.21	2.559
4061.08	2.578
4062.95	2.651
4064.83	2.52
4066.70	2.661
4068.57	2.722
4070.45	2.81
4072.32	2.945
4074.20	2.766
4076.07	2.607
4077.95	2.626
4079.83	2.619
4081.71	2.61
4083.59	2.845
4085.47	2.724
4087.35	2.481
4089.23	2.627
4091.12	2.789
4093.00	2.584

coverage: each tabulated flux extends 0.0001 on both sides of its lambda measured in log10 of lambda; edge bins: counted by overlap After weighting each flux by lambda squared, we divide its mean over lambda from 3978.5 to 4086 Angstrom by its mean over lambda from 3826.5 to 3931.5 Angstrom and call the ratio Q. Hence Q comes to 0.85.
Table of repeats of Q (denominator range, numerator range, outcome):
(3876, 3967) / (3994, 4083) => 0.90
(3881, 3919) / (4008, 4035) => 0.84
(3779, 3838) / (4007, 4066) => 0.89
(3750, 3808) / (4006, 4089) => 0.87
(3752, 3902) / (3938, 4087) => 0.88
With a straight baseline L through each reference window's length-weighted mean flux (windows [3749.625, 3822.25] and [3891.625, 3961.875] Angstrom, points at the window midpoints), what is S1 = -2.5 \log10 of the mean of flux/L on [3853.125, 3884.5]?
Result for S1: -0.220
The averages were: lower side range 3.43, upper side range 3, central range 3.89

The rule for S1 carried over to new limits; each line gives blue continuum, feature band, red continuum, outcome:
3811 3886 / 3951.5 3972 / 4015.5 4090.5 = -0.058 mag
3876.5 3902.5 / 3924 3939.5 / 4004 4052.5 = 0.158 mag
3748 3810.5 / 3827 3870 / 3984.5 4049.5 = -0.102 mag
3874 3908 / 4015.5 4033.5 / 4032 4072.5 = 0.068 mag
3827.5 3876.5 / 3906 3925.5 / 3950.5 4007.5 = 0.086 mag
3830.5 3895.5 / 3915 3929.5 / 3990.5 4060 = 0.115 mag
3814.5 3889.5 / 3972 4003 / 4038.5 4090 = 0.037 mag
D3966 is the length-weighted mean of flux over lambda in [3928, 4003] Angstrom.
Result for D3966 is 2.95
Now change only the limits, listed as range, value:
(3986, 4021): 2.74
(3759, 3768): 3.63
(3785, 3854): 3.26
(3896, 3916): 3.17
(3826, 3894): 3.6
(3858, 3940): 3.38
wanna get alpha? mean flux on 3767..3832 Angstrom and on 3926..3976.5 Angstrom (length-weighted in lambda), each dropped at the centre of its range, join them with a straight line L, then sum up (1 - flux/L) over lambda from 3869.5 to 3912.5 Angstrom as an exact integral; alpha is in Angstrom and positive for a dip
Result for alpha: -4.9 Angstrom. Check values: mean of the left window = 3.34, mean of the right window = 2.99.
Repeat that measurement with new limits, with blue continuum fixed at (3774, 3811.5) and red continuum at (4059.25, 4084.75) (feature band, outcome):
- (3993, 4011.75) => 0.7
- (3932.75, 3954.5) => 0.7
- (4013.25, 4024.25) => 0.9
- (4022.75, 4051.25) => 1.4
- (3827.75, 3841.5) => -0.2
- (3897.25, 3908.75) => -0.5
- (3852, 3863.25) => -1.2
